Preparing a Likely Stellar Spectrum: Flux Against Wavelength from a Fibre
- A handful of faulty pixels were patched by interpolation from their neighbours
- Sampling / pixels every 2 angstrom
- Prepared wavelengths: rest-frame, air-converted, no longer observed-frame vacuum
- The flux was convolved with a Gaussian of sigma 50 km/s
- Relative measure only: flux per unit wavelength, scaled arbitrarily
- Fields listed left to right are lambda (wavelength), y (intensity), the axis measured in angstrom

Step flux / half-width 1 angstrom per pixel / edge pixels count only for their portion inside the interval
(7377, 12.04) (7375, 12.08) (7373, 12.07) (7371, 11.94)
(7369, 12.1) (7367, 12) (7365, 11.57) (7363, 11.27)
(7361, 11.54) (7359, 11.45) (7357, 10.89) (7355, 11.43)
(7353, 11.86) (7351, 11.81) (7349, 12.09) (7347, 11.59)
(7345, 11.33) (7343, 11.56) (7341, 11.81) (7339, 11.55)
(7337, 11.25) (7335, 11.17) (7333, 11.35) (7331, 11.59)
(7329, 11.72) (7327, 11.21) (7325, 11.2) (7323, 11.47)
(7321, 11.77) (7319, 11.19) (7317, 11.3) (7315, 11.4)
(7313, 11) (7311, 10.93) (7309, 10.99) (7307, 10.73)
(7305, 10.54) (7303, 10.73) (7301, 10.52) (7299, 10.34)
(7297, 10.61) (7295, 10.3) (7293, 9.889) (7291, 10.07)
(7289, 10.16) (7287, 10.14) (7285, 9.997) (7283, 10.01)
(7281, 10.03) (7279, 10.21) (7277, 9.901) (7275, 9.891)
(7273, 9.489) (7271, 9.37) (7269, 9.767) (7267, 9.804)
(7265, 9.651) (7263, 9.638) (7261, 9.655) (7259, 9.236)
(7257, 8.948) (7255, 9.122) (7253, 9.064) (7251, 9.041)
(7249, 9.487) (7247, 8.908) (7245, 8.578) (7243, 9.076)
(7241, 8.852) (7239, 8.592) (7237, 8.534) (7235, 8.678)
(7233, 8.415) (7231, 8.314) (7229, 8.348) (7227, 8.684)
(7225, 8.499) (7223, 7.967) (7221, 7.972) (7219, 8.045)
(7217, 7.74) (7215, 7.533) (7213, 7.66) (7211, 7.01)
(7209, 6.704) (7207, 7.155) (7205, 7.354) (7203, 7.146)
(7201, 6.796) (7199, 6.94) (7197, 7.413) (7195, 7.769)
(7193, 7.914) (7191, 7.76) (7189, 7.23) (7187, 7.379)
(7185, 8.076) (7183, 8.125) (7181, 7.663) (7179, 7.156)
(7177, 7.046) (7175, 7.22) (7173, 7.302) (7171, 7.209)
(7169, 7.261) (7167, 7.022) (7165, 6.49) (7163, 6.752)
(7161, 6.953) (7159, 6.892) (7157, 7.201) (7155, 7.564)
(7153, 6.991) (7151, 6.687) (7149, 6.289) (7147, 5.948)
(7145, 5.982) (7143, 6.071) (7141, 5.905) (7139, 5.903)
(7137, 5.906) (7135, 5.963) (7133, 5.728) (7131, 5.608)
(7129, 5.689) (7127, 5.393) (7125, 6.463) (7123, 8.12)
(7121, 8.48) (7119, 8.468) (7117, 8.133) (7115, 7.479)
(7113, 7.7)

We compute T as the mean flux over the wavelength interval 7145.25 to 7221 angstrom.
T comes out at 7.22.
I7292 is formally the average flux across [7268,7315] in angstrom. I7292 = 10.3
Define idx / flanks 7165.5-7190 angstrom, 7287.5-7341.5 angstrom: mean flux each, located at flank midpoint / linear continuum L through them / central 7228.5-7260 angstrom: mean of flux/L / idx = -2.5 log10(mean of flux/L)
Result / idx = 0.036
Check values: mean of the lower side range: 7.37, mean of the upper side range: 11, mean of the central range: 8.83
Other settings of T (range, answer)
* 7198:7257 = 8.16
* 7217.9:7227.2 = 8.19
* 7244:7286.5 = 9.52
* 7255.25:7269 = 9.49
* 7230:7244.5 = 8.64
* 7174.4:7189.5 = 7.5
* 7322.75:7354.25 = 11.5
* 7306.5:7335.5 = 11.3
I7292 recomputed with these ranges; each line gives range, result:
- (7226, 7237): 8.49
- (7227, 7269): 9.01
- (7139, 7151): 6.08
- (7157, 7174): 7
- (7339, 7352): 11.7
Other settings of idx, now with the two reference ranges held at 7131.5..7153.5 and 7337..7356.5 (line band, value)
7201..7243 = 0.040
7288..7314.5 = -0.015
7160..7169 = -0.026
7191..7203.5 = 0.029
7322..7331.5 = -0.033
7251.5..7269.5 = -0.014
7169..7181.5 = -0.041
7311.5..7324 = -0.049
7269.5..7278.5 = -0.005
